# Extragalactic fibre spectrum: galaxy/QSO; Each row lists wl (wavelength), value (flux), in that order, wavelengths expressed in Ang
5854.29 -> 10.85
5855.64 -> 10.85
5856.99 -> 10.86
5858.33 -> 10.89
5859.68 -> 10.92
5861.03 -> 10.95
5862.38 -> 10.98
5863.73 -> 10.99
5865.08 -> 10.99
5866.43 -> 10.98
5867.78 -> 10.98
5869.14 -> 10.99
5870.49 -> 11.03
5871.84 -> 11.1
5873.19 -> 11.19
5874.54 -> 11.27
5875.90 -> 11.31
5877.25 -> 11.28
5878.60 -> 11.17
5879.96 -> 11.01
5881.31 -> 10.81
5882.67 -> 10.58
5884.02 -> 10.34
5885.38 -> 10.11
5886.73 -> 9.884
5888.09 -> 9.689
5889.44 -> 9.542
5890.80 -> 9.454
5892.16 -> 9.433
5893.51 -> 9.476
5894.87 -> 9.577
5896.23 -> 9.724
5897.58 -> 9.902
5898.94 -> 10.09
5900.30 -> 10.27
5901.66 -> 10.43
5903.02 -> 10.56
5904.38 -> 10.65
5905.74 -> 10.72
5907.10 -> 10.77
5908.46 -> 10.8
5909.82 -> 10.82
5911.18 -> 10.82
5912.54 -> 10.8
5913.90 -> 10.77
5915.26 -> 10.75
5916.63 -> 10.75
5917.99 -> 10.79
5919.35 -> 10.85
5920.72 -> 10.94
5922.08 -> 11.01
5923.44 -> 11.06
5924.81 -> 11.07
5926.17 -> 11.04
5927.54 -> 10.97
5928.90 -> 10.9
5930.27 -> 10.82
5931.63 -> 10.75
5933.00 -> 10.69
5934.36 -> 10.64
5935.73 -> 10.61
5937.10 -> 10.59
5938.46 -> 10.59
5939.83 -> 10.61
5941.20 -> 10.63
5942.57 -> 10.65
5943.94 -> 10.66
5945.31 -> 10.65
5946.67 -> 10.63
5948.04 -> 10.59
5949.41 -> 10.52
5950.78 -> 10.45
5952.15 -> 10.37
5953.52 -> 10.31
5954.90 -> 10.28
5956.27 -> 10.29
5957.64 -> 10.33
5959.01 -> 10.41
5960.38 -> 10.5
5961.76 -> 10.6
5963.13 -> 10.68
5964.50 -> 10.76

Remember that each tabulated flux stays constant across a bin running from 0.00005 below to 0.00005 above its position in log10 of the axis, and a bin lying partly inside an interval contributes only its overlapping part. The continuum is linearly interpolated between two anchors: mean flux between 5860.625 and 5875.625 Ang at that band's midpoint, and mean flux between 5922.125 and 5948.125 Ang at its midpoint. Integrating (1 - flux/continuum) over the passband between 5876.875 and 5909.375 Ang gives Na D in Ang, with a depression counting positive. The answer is 2.03 Ang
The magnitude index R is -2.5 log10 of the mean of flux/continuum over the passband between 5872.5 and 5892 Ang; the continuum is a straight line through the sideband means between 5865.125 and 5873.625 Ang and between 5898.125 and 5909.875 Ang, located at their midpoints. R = 0.03 mag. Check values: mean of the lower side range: 11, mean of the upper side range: 10.5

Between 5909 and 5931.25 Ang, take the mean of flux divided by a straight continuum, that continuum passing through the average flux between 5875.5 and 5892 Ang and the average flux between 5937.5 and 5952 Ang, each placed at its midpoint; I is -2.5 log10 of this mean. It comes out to -0.038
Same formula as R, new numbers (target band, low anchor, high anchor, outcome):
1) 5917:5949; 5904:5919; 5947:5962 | -0.02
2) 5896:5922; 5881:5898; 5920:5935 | -0.02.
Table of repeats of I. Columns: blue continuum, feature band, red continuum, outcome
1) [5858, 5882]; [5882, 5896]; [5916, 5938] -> 0.12 mag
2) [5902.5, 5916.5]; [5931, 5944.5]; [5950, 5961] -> -0.01 mag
